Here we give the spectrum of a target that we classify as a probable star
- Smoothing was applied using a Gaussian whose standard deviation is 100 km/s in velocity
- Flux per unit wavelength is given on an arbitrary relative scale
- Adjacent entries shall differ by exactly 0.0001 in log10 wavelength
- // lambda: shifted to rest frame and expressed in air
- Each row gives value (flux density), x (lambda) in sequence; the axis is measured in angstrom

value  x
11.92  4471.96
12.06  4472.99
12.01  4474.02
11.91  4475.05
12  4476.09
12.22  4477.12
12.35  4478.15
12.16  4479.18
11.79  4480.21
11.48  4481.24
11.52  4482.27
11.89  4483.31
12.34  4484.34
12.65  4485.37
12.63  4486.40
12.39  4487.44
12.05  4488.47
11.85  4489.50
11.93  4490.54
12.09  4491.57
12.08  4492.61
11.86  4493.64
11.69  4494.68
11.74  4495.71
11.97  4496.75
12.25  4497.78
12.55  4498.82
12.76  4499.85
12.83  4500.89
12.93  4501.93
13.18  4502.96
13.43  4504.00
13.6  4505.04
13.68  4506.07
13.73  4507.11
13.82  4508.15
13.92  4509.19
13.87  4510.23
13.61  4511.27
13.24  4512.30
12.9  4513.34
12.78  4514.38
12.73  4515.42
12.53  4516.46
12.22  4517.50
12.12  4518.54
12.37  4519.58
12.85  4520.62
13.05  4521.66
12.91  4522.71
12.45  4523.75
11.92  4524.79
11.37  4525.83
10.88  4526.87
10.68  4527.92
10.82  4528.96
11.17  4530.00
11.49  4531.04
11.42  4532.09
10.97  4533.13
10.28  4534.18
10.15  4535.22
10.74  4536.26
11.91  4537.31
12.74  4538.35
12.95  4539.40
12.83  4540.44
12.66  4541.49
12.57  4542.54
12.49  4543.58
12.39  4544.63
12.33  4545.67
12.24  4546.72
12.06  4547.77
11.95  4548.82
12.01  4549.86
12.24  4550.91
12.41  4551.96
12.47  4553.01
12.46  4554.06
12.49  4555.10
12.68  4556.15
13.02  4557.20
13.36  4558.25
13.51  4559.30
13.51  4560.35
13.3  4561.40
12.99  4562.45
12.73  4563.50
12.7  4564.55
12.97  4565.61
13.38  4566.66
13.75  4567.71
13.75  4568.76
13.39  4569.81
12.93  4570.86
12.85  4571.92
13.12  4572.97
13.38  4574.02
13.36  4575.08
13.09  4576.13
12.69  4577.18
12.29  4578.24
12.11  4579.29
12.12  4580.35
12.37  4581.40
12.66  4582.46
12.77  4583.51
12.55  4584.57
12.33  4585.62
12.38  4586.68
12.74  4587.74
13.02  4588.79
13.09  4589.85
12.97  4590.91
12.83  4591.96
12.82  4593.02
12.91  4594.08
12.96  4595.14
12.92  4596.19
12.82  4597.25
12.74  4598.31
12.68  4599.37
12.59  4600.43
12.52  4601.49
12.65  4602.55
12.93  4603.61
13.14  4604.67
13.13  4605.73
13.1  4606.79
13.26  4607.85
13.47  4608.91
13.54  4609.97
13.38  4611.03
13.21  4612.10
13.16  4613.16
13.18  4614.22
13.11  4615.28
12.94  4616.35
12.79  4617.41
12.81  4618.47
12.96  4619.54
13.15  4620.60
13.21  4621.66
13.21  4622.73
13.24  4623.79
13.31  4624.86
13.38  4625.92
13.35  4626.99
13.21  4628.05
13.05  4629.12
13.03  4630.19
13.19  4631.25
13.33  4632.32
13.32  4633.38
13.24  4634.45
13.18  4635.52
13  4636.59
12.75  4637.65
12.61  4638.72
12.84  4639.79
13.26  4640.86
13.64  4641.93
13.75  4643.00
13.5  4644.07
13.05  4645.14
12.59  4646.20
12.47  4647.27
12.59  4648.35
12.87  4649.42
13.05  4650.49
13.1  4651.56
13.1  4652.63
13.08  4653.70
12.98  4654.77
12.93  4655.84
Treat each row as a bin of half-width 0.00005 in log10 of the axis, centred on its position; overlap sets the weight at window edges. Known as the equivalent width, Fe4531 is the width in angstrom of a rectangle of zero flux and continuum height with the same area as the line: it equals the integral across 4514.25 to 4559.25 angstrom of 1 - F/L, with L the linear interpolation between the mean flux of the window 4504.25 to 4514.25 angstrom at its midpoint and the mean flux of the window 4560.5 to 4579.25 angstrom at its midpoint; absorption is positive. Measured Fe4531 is 4.2 angstrom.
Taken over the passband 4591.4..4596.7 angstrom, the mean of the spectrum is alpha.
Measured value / 12.9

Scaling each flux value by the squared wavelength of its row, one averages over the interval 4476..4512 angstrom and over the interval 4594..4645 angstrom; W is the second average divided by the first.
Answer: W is 1.1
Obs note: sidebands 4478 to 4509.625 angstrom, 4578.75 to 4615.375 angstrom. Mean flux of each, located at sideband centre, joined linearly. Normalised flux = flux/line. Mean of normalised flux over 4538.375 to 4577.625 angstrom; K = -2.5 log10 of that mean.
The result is -0.01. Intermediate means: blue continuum 12.5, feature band 12.8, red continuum 12.9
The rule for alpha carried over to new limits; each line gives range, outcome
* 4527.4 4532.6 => 11.1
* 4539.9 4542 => 12.8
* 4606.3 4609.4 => 13.3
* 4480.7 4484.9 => 11.8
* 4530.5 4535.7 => 10.9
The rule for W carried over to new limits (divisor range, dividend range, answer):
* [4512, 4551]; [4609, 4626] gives 1.14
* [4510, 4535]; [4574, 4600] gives 1.09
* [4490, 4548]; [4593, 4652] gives 1.11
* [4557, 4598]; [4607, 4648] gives 1.04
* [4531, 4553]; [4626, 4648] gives 1.14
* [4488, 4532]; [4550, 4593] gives 1.06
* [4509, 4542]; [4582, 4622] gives 1.10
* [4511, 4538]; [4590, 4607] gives 1.12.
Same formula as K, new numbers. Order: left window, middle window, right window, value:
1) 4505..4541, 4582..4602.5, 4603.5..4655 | 0.01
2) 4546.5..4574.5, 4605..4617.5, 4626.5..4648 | -0.01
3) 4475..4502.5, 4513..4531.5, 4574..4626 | 0.03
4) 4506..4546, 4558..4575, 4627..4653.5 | -0.06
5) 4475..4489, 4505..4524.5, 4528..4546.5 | -0.10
